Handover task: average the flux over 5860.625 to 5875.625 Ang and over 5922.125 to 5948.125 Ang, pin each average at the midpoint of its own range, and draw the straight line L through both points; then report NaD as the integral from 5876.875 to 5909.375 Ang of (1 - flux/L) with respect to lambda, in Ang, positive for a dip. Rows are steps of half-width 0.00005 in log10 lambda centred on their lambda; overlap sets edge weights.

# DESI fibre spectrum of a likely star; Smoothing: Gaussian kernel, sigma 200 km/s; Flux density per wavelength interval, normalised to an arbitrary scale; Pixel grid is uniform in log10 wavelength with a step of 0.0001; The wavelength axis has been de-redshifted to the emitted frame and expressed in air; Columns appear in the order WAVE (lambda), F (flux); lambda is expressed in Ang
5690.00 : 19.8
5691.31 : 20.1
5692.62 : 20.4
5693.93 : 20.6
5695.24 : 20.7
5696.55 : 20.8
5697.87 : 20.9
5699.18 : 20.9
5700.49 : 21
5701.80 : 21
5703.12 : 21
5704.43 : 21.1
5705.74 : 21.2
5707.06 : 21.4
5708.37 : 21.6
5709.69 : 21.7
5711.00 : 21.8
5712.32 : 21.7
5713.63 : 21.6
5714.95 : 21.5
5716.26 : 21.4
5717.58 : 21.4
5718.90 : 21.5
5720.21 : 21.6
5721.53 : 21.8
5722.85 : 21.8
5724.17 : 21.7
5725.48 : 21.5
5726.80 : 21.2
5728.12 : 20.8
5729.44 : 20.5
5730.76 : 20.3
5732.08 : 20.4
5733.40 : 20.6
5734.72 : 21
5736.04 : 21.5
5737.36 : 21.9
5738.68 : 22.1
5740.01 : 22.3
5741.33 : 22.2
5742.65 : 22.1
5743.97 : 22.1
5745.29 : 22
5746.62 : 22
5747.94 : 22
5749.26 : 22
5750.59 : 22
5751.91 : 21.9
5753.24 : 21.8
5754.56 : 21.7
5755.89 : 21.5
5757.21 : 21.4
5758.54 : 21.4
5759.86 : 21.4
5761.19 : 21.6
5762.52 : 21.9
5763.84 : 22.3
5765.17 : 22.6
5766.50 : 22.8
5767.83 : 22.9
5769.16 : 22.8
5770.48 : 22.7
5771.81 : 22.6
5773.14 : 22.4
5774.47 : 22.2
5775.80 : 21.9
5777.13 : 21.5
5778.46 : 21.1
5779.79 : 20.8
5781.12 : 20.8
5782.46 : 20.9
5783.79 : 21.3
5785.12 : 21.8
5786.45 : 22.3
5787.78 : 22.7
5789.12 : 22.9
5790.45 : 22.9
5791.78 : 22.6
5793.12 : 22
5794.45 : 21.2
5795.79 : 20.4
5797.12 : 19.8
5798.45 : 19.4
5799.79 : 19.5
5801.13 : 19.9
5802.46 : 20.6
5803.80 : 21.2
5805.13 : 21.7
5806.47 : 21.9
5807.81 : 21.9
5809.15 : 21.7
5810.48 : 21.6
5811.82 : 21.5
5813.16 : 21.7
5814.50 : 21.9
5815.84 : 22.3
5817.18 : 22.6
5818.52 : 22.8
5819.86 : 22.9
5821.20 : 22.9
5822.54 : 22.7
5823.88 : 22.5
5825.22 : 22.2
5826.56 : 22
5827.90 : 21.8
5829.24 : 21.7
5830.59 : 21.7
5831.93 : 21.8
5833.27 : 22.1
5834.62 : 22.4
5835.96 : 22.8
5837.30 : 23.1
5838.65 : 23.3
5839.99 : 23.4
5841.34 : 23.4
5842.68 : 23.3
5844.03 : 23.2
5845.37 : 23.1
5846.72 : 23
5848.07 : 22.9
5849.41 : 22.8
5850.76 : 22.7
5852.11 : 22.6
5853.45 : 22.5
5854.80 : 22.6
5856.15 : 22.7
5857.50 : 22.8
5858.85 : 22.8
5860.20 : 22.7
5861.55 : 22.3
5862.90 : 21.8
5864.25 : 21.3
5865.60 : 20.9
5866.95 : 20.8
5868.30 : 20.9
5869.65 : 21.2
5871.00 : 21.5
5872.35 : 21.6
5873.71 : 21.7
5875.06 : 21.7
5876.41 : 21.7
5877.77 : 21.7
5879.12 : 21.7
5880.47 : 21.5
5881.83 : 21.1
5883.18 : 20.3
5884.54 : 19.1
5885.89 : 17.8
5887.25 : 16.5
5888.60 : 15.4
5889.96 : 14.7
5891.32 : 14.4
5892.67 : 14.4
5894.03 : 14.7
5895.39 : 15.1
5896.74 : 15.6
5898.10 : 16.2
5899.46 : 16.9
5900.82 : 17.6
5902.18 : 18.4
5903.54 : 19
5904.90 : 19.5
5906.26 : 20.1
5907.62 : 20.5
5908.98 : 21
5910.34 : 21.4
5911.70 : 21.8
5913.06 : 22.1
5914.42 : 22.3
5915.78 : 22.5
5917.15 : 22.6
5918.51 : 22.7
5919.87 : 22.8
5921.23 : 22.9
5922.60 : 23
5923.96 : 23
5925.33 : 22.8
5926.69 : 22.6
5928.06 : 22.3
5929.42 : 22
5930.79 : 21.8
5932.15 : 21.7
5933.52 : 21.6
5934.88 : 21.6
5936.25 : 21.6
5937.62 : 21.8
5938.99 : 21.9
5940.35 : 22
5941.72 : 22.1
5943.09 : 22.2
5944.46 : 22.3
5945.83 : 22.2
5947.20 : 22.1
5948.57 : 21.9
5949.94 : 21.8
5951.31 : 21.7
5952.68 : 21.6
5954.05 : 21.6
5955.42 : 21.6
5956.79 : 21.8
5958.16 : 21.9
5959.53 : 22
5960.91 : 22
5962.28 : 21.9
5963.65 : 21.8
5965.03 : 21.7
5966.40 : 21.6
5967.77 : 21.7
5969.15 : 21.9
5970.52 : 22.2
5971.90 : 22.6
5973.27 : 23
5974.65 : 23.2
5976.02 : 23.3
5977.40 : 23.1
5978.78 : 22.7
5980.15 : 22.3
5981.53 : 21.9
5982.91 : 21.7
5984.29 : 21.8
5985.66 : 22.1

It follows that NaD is 5.47 Ang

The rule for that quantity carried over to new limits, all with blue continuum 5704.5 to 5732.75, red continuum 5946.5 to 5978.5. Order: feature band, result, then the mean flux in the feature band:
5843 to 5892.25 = 1.7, 21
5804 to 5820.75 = -0.3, 22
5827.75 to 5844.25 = -0.7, 22.6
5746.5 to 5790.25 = -0.9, 21.9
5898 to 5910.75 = 1.6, 19.1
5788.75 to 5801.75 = 0.3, 21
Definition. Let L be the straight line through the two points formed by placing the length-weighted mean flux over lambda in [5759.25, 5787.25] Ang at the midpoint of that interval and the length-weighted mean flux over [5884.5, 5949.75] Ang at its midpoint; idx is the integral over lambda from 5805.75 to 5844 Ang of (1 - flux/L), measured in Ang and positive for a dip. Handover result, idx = -1.9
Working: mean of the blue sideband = 21.9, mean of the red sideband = 20.2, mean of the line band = 22.4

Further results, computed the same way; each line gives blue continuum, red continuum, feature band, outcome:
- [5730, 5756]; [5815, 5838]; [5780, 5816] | 1.2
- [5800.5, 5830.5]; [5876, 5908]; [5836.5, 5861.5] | -3.4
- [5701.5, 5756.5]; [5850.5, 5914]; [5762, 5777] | -0.9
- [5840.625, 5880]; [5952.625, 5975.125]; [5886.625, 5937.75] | 5.1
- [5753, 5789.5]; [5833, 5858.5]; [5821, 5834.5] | 0.3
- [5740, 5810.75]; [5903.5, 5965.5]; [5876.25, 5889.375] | 1.4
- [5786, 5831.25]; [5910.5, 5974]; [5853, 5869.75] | -0.1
